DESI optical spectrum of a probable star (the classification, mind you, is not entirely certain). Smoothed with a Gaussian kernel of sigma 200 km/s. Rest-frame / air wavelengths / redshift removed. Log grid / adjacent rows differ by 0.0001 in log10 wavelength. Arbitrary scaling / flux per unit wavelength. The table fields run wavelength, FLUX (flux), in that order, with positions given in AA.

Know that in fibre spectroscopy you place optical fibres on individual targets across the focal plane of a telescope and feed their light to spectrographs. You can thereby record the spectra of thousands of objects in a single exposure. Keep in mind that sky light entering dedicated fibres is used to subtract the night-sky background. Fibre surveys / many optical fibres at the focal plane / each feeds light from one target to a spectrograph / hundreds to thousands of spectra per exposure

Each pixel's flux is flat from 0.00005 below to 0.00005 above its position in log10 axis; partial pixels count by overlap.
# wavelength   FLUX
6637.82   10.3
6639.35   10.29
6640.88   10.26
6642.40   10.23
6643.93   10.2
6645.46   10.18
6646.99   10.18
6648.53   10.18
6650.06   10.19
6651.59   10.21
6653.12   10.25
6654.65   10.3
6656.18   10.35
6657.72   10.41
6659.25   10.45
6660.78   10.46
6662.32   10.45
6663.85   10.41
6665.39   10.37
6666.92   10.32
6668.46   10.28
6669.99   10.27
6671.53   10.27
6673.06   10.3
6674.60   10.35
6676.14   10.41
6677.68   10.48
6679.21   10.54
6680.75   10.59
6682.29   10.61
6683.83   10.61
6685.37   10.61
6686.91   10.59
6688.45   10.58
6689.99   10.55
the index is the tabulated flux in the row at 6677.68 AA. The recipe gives 10.48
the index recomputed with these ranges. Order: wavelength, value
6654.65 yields 10.3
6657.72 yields 10.41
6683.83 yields 10.61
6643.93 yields 10.2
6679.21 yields 10.54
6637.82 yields 10.3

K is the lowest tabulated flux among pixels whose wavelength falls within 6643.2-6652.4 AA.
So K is 10.18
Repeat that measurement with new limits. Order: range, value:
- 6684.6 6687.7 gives 10.59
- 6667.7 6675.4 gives 10.27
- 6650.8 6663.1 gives 10.21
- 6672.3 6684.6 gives 10.3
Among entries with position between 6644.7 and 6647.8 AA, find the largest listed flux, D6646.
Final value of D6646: 10.18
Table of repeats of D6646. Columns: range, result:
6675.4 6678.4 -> 10.48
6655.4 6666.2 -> 10.46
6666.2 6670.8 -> 10.32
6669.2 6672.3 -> 10.27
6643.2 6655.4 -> 10.3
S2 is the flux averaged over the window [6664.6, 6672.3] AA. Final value 10.3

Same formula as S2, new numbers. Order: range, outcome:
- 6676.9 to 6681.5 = 10.5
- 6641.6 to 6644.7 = 10.2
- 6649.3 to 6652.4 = 10.2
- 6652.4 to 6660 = 10.4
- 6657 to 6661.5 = 10.5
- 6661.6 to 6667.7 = 10.4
